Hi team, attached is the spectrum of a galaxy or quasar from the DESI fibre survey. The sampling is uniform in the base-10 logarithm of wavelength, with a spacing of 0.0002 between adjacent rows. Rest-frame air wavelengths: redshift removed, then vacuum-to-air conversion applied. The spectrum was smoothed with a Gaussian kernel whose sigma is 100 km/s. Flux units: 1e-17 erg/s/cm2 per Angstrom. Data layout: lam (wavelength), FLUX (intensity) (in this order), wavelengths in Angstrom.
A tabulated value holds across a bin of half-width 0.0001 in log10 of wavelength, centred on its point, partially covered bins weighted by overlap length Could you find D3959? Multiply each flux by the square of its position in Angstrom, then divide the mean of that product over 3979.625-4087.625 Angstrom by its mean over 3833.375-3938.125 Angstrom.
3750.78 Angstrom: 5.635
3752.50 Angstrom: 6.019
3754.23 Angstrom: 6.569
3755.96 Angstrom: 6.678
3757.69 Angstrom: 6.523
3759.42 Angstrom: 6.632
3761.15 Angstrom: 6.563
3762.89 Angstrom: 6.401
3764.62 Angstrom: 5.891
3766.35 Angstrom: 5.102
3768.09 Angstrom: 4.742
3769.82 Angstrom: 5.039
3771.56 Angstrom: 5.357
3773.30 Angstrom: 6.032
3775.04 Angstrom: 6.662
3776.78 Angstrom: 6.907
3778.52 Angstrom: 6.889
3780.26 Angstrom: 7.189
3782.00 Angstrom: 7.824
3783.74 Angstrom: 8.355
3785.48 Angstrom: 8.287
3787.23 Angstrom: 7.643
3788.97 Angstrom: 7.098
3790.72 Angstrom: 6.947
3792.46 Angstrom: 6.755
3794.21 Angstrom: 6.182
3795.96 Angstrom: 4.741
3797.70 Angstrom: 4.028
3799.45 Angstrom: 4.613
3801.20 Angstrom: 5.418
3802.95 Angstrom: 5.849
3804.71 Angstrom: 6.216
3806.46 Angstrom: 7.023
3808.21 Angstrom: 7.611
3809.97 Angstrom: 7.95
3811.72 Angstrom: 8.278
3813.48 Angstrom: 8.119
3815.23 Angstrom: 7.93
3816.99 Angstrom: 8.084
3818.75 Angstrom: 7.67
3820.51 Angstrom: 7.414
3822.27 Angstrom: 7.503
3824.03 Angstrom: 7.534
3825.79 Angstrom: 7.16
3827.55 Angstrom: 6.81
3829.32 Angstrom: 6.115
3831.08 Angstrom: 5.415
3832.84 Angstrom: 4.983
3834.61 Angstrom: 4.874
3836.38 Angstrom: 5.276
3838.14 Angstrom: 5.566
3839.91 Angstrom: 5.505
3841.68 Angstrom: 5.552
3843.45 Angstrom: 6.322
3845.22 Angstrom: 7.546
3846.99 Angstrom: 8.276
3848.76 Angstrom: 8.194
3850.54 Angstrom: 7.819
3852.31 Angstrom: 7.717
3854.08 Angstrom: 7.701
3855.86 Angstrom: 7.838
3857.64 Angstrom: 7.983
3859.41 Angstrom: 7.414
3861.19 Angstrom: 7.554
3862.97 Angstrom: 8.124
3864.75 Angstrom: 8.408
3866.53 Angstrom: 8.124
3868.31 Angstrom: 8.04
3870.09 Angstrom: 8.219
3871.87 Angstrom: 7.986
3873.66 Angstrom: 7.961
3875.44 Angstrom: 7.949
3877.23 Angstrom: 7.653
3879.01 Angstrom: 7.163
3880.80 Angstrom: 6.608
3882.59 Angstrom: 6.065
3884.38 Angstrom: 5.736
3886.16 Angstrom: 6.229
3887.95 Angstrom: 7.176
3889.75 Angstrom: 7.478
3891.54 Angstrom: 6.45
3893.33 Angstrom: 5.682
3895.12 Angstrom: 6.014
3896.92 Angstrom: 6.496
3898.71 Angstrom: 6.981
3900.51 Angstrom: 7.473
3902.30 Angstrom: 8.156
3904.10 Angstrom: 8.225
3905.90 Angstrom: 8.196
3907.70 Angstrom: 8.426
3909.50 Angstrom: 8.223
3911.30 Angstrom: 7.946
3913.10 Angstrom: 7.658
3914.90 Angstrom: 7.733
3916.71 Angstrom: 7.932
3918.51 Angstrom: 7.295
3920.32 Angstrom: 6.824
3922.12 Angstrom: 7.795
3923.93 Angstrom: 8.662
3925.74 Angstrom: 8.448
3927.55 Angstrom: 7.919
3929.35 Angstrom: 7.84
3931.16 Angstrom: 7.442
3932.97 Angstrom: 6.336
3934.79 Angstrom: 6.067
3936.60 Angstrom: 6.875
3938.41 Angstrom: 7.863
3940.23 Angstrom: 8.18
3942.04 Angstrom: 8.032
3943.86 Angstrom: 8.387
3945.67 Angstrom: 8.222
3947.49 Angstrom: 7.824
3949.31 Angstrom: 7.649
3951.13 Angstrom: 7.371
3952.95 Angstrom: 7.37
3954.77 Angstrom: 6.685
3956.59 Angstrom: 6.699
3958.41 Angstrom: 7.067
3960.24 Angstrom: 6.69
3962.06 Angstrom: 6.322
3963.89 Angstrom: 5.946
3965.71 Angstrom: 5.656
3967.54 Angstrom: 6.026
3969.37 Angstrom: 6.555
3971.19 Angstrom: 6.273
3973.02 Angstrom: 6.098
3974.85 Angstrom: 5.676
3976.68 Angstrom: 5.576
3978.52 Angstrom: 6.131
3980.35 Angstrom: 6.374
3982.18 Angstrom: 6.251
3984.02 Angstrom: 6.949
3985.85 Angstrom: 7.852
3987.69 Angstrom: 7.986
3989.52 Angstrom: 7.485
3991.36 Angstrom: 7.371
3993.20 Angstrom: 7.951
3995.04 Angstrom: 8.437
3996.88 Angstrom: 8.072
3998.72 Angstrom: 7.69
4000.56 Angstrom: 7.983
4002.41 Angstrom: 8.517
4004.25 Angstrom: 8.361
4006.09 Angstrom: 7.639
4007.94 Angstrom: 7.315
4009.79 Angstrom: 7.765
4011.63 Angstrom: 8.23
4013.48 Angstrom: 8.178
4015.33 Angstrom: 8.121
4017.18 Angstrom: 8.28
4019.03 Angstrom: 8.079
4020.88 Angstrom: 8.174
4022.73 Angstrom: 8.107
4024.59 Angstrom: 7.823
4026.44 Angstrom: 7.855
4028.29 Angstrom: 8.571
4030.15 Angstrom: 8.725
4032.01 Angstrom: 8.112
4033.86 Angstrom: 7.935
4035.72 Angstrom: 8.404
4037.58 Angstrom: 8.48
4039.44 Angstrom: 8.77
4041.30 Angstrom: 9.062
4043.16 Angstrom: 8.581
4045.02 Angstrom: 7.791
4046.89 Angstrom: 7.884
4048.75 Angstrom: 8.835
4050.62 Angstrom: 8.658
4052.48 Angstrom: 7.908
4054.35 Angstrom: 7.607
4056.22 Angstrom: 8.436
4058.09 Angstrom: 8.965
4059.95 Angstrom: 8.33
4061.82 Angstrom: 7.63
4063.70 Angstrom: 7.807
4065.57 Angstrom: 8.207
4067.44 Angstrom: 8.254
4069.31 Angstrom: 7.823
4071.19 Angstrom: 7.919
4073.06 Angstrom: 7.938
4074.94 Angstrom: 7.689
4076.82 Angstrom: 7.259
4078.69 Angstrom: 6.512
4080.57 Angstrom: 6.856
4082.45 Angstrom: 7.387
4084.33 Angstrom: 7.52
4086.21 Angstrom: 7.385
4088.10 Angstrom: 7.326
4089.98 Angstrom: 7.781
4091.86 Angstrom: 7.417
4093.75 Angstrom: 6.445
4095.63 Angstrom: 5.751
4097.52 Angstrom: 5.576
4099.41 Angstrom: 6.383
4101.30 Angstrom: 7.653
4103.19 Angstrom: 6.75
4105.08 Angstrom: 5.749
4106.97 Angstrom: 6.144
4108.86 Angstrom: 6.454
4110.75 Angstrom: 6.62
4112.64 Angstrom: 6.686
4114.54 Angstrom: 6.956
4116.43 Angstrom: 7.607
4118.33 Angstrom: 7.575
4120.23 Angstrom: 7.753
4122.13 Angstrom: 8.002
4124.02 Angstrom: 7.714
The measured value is 1.2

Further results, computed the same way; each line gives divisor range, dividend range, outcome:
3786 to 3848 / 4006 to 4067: 1.39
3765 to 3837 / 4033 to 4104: 1.34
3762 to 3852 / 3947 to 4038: 1.23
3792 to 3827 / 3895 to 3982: 1.13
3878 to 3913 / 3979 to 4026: 1.16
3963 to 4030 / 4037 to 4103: 1.08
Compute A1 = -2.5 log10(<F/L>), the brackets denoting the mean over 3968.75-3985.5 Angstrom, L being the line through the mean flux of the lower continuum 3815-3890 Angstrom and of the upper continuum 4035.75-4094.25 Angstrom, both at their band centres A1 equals 0.21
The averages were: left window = 7.12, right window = 7.9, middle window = 6.26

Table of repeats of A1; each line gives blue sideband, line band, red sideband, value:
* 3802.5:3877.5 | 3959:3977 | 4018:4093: 0.248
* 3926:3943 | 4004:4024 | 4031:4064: 0.005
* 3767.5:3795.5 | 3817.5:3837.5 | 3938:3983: 0.050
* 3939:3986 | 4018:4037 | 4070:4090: -0.147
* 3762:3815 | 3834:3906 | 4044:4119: -0.062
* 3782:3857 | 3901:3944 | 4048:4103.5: -0.094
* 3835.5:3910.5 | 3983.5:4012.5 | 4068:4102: -0.095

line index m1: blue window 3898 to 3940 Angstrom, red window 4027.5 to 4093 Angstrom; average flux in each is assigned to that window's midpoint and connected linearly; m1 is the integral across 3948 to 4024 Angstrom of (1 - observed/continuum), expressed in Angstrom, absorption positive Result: 5.6 Angstrom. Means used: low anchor 7.68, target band 7.25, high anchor 7.98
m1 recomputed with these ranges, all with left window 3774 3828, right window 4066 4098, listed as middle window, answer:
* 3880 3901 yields 1.7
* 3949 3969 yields 1.4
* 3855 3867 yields -1.5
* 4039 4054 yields -2.4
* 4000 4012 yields -1.3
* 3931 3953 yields -1.2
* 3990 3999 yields -0.9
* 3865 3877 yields -1.7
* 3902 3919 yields -2.1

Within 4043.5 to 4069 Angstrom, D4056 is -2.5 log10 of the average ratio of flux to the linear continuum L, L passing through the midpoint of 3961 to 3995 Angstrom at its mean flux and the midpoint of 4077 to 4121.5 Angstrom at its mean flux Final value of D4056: -0.20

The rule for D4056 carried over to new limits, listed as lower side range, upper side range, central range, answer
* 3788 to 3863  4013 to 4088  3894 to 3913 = -0.054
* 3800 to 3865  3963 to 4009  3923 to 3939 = -0.067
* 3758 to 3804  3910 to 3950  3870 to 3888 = 0.013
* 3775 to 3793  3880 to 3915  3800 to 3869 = 0.027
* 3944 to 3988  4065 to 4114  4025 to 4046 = -0.209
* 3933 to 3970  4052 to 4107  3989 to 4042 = -0.129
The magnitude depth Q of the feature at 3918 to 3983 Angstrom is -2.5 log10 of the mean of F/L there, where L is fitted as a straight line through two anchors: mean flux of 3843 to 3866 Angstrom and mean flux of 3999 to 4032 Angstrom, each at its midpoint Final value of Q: 0.14 mag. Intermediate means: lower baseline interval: 7.79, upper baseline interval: 8.09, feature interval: 7.01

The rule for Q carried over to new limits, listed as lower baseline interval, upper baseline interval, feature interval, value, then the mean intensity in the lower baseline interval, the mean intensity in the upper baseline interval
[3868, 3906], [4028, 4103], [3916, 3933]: -0.064 mag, 7.14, 7.77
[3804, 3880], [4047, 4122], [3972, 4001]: 0.036 mag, 7.27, 7.38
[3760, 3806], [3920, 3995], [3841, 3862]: -0.141 mag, 6.27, 7.11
